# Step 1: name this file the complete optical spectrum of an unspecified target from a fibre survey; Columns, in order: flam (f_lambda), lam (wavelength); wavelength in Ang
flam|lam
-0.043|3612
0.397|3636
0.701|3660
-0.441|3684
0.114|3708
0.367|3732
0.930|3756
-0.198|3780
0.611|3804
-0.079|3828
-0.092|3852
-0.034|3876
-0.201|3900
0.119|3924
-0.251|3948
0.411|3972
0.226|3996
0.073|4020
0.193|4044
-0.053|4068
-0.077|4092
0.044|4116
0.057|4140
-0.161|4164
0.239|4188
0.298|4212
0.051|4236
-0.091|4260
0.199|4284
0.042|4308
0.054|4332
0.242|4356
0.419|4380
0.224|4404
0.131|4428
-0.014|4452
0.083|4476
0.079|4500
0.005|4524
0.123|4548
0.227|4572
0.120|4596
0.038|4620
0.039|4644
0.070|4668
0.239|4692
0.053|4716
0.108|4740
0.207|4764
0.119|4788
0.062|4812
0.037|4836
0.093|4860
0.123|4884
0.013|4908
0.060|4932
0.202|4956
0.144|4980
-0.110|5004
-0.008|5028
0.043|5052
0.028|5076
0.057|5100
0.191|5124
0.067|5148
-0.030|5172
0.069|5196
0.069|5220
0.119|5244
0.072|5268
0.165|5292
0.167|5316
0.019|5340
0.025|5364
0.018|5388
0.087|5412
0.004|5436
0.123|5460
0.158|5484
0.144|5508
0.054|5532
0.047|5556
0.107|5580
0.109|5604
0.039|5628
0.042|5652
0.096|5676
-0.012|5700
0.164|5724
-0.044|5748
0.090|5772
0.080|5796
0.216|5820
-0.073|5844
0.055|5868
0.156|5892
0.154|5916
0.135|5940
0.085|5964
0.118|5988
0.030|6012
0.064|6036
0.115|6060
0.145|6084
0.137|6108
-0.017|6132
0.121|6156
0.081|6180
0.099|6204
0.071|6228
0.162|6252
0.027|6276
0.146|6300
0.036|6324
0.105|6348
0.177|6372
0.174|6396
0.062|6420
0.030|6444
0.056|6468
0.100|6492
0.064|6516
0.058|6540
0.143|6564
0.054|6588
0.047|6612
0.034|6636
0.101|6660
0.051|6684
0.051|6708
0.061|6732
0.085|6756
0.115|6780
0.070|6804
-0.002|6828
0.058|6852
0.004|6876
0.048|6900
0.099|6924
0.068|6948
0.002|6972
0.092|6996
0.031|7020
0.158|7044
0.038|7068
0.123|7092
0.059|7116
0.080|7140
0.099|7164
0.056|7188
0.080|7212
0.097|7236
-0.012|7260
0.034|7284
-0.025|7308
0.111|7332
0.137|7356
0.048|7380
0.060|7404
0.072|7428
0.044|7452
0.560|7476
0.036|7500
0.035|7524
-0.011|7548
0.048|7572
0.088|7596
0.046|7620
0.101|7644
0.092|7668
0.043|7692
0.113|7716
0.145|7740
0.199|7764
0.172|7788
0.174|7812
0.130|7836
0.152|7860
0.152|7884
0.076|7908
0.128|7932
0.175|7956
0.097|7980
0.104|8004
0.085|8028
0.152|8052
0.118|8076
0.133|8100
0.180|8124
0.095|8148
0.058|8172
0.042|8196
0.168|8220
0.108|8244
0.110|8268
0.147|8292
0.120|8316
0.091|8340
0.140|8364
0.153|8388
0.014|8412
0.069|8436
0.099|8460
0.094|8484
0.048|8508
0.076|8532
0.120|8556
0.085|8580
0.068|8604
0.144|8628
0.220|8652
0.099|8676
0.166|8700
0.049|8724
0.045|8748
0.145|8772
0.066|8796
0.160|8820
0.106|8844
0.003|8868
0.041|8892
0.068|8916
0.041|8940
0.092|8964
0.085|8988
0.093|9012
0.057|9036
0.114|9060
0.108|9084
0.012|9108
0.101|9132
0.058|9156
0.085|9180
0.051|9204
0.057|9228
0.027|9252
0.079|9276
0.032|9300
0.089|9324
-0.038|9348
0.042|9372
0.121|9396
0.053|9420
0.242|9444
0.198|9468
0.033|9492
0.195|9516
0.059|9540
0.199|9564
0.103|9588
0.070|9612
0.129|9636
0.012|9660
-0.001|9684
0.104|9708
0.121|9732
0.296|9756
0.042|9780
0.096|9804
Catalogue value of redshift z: 1.006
